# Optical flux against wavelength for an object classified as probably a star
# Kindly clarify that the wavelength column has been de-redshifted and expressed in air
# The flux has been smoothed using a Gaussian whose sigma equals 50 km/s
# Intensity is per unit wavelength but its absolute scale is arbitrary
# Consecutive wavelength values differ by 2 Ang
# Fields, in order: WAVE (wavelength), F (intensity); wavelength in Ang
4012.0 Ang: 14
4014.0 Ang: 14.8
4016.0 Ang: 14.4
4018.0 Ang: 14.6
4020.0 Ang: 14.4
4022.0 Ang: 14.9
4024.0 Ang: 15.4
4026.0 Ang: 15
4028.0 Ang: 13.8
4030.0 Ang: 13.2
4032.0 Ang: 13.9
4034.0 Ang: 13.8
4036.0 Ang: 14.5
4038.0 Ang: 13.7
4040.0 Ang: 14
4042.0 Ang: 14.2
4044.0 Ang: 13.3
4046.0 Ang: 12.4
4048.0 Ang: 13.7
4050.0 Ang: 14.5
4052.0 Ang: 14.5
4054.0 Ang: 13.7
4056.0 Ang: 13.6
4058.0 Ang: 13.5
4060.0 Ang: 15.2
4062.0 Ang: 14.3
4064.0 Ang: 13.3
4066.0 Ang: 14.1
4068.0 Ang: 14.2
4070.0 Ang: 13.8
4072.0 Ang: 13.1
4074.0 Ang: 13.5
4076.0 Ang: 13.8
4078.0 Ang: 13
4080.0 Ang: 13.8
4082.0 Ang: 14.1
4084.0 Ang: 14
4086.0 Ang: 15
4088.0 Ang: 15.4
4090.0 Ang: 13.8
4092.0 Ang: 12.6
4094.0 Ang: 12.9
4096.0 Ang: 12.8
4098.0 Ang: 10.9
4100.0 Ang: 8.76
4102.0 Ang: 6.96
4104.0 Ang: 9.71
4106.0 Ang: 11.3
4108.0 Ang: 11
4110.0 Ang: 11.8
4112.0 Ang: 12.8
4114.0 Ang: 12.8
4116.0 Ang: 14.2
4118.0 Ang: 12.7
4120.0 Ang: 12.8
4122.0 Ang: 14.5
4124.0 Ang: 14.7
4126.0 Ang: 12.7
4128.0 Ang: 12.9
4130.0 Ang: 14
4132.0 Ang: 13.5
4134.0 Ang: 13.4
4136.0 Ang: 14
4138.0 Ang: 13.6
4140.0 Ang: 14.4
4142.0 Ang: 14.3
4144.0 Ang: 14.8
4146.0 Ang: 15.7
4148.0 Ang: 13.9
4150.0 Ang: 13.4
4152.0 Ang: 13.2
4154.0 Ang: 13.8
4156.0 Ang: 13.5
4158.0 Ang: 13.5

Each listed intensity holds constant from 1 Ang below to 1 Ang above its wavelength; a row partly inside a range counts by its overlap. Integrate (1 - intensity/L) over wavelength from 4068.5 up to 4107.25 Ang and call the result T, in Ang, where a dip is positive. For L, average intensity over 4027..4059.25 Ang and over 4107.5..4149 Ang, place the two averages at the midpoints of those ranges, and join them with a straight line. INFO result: 3.0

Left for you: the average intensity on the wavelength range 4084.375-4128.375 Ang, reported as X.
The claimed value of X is 12.4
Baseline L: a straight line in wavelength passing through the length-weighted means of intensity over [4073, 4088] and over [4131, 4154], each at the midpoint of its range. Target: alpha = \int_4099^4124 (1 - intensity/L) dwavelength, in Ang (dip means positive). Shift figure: 4.0 Ang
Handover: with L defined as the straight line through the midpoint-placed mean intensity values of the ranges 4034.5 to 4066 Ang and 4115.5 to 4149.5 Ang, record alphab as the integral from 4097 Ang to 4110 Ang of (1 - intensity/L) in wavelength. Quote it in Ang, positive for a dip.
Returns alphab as 3.70 Ang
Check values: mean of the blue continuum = 13.9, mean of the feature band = 9.93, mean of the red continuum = 13.9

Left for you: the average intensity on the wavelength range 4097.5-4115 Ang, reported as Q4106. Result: 10.7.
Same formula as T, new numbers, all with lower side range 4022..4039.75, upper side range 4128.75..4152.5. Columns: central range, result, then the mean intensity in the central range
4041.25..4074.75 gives 0.80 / 13.8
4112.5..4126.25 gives 0.54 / 13.5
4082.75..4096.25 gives 0.25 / 13.8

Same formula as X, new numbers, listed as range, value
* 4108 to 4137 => 13.3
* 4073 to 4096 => 13.8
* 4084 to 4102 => 12.5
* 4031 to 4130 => 13.2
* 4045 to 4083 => 13.8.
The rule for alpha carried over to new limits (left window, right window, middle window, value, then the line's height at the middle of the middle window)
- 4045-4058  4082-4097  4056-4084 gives -0.13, 13.8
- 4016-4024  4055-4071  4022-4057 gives 0.98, 14.4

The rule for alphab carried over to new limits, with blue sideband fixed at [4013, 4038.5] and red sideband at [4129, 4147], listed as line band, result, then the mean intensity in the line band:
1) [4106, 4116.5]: 1.4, 12.3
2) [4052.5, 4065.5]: 0.3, 14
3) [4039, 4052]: 0.5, 13.7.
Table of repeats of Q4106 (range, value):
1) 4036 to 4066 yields 13.9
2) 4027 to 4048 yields 13.7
